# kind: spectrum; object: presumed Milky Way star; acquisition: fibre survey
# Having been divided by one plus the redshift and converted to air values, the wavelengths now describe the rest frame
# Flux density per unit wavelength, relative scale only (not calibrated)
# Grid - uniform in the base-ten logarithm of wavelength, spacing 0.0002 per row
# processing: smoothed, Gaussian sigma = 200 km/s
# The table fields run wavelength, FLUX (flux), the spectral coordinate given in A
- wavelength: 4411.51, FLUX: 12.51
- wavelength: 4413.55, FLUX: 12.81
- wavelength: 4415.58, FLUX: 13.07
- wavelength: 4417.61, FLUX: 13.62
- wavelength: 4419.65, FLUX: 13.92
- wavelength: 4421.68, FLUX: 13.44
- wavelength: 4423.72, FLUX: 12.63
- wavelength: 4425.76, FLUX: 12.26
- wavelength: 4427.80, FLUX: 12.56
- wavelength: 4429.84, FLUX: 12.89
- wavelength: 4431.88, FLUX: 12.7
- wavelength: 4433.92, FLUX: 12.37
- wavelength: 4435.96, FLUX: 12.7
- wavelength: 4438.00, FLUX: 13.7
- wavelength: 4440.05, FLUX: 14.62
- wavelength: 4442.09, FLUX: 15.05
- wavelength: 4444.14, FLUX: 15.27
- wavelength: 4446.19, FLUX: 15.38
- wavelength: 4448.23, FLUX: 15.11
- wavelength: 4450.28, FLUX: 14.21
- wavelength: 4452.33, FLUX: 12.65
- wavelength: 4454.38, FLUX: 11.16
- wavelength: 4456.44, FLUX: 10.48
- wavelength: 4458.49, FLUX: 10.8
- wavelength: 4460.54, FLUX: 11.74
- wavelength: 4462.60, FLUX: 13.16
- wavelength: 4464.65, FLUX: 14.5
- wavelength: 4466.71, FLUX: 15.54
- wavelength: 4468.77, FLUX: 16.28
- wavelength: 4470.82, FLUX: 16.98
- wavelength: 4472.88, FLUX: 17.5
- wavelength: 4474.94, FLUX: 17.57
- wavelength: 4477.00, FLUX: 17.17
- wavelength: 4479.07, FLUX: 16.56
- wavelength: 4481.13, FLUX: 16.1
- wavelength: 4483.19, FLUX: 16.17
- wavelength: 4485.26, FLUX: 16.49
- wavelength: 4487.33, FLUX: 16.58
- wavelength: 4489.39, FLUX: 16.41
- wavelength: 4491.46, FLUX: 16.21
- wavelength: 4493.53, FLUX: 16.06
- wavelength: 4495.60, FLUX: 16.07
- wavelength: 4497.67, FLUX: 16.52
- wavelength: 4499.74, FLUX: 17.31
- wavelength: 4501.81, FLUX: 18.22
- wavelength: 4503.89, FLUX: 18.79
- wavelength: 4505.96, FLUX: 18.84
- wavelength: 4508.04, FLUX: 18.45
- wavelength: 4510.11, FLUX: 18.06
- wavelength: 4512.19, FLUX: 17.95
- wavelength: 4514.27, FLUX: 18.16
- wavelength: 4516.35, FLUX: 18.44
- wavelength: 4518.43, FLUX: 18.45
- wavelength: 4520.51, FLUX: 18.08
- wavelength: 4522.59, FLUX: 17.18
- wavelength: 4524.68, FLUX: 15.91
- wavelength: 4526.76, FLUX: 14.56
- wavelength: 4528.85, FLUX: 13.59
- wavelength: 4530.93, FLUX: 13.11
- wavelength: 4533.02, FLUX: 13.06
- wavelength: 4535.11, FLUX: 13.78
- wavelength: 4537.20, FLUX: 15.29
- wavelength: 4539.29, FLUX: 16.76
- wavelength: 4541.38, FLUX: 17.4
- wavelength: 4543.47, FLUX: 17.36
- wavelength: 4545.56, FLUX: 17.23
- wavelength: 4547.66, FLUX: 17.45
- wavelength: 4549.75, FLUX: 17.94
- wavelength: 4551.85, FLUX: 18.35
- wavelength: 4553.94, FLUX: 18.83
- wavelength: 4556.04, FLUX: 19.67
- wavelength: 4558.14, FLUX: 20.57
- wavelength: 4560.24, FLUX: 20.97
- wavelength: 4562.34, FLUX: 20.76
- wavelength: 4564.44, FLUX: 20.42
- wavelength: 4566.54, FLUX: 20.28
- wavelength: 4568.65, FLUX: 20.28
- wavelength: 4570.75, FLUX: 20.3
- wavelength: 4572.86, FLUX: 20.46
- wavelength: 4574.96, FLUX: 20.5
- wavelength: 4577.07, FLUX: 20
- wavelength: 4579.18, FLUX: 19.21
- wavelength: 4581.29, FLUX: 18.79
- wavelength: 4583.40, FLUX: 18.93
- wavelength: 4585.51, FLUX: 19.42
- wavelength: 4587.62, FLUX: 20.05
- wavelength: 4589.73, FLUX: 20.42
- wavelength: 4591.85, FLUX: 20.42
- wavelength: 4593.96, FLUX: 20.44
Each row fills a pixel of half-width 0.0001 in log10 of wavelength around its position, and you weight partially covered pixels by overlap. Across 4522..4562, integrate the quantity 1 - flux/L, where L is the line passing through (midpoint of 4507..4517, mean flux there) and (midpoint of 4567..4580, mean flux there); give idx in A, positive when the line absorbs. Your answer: 4.8 A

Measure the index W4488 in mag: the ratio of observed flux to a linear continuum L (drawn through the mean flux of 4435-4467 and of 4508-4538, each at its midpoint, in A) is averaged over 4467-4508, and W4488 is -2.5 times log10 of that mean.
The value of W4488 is -0.144 mag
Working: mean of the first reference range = 13.5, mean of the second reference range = 16.2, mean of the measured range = 17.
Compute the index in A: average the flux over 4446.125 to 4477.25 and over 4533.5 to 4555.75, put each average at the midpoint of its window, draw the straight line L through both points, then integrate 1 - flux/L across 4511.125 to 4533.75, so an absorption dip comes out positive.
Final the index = 0.0 A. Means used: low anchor 14.3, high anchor 17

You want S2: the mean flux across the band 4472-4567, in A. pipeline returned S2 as 17.3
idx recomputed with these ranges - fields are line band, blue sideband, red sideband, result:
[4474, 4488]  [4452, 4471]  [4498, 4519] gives -1.3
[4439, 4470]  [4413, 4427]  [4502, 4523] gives 2.6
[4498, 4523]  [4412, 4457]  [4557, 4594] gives -1.7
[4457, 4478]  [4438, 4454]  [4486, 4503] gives 0.6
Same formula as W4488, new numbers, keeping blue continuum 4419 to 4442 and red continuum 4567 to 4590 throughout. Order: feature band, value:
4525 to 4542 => 0.21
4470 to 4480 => -0.13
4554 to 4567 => -0.07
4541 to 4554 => 0.04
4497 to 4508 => -0.10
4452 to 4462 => 0.25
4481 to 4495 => -0.04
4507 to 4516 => -0.08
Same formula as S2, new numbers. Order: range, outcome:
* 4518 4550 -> 16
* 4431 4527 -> 15.7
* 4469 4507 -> 17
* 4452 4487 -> 14.8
